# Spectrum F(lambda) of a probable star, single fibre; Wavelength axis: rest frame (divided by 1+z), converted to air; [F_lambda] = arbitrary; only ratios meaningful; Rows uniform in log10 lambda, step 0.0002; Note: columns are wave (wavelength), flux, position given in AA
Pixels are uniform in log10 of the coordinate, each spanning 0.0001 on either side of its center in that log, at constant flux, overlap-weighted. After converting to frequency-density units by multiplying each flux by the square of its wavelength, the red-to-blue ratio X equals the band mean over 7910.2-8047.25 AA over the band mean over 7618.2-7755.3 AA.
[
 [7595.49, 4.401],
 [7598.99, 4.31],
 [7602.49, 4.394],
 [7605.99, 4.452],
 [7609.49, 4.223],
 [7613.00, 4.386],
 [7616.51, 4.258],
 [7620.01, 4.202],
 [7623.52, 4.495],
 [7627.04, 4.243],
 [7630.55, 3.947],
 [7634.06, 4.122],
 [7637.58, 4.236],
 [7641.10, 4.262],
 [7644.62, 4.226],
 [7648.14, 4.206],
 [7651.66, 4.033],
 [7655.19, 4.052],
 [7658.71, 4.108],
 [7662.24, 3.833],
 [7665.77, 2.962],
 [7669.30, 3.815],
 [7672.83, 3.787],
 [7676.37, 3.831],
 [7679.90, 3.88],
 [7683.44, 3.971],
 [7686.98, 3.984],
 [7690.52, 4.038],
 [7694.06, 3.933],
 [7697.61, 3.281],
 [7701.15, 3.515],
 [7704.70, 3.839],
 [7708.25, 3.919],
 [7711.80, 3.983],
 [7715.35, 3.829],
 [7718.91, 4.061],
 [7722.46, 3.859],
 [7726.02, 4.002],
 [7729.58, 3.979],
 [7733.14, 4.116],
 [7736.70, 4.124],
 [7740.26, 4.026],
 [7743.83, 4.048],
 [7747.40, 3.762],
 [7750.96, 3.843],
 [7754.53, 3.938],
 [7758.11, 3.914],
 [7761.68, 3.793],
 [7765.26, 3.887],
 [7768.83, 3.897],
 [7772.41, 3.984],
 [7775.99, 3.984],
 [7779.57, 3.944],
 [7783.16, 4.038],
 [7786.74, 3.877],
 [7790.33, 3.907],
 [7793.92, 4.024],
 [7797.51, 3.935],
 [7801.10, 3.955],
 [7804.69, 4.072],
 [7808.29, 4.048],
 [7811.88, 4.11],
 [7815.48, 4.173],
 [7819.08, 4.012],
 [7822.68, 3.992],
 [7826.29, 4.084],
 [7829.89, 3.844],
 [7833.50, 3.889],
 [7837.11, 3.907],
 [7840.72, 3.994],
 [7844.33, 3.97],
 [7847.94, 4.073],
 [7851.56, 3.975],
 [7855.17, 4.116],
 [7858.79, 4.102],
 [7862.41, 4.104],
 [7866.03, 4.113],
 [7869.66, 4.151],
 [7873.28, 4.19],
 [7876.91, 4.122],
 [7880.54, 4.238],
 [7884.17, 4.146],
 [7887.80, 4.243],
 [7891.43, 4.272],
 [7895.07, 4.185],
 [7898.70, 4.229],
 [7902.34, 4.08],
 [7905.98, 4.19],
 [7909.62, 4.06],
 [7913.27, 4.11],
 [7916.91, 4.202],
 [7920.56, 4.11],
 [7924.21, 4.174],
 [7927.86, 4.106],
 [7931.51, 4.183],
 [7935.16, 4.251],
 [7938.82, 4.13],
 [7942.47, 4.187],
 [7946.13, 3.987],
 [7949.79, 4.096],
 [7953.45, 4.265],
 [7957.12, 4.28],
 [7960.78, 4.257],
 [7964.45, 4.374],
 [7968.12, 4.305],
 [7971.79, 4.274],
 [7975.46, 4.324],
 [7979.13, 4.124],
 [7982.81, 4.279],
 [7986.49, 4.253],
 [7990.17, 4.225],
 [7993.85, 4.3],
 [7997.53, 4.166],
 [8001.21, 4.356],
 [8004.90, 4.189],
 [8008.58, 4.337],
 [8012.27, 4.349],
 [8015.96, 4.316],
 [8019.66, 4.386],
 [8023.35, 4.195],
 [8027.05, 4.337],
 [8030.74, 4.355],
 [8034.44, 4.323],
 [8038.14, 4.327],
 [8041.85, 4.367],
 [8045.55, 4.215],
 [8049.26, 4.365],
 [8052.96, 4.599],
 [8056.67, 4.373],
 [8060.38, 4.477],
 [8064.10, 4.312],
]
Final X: 1.16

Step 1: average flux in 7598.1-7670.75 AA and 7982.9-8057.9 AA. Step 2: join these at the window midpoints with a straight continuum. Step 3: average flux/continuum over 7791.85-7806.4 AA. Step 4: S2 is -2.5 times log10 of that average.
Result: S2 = 0.057 mag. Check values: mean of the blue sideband 4.13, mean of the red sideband 4.32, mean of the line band 4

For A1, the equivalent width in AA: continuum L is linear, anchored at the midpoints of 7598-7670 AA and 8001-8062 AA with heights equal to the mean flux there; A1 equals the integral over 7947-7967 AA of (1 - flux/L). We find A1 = 0.29 AA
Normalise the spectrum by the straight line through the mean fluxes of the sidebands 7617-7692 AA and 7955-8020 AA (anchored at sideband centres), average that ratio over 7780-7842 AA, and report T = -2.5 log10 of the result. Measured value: 0.04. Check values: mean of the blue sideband 4.02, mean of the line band 3.99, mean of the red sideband 4.28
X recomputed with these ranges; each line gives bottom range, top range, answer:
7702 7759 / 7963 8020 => 1.16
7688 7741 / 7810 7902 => 1.09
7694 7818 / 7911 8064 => 1.15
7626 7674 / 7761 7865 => 1.04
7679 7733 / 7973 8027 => 1.19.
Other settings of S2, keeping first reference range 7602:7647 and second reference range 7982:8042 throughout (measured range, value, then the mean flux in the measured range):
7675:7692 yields 0.09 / 3.94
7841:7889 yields 0.04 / 4.11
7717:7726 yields 0.08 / 3.96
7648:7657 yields 0.05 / 4.08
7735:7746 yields 0.06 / 4.05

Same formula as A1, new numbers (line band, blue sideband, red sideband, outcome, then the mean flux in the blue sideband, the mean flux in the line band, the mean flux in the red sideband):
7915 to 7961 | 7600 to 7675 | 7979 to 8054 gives 1.02 AA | 4.11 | 4.17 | 4.3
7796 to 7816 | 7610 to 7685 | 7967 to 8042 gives 0.53 AA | 4.04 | 4.04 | 4.29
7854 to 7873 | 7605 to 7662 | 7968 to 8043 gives 0.59 AA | 4.2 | 4.12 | 4.29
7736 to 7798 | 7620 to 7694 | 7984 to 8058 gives 2.44 AA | 4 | 3.94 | 4.32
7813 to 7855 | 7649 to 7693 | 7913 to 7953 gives 0.43 AA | 3.87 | 4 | 4.15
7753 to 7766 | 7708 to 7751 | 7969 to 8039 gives 0.41 AA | 3.97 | 3.88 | 4.29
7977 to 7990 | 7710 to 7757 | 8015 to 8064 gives 0.19 AA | 3.97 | 4.22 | 4.36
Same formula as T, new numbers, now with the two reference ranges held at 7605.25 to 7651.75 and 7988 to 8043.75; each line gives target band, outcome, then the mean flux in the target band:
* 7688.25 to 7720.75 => 0.115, 3.82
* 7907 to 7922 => 0.042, 4.12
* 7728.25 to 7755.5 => 0.072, 3.98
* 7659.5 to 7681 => 0.150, 3.7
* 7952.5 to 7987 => 0.005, 4.27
